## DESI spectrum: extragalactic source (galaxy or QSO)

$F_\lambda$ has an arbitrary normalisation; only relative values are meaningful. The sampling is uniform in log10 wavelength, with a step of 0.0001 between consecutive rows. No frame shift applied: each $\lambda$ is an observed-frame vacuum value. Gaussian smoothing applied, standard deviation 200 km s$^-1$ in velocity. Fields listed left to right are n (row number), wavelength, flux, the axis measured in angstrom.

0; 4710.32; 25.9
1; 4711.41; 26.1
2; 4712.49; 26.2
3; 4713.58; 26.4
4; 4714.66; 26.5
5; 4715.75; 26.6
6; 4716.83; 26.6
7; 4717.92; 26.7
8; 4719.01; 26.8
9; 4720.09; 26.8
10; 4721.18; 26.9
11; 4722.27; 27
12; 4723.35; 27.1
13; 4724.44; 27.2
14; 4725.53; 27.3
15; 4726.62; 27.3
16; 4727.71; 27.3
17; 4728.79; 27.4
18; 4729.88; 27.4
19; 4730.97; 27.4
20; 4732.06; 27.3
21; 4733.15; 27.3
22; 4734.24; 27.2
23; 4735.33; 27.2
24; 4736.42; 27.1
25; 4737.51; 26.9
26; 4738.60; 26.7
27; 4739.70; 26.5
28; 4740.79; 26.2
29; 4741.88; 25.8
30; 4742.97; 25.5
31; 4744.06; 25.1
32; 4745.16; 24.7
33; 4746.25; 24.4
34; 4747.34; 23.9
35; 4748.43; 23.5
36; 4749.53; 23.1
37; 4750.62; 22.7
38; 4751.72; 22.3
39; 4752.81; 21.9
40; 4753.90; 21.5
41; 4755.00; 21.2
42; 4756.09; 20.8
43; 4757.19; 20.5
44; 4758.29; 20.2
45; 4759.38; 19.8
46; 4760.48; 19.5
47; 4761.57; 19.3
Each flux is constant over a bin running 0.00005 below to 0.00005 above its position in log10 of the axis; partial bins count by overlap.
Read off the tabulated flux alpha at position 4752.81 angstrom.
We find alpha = 21.9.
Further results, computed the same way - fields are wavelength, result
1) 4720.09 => 26.8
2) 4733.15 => 27.3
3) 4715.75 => 26.6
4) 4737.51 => 26.9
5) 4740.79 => 26.2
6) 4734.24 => 27.2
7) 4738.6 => 26.7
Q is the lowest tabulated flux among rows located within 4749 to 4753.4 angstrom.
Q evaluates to 21.9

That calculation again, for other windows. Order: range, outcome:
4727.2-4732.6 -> 27.3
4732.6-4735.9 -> 27.2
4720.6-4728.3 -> 26.9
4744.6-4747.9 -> 23.9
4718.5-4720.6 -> 26.8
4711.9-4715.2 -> 26.2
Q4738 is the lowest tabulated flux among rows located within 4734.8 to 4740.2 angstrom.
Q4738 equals 26.5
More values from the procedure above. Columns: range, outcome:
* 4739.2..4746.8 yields 24.4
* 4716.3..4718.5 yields 26.6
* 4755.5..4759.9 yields 19.8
